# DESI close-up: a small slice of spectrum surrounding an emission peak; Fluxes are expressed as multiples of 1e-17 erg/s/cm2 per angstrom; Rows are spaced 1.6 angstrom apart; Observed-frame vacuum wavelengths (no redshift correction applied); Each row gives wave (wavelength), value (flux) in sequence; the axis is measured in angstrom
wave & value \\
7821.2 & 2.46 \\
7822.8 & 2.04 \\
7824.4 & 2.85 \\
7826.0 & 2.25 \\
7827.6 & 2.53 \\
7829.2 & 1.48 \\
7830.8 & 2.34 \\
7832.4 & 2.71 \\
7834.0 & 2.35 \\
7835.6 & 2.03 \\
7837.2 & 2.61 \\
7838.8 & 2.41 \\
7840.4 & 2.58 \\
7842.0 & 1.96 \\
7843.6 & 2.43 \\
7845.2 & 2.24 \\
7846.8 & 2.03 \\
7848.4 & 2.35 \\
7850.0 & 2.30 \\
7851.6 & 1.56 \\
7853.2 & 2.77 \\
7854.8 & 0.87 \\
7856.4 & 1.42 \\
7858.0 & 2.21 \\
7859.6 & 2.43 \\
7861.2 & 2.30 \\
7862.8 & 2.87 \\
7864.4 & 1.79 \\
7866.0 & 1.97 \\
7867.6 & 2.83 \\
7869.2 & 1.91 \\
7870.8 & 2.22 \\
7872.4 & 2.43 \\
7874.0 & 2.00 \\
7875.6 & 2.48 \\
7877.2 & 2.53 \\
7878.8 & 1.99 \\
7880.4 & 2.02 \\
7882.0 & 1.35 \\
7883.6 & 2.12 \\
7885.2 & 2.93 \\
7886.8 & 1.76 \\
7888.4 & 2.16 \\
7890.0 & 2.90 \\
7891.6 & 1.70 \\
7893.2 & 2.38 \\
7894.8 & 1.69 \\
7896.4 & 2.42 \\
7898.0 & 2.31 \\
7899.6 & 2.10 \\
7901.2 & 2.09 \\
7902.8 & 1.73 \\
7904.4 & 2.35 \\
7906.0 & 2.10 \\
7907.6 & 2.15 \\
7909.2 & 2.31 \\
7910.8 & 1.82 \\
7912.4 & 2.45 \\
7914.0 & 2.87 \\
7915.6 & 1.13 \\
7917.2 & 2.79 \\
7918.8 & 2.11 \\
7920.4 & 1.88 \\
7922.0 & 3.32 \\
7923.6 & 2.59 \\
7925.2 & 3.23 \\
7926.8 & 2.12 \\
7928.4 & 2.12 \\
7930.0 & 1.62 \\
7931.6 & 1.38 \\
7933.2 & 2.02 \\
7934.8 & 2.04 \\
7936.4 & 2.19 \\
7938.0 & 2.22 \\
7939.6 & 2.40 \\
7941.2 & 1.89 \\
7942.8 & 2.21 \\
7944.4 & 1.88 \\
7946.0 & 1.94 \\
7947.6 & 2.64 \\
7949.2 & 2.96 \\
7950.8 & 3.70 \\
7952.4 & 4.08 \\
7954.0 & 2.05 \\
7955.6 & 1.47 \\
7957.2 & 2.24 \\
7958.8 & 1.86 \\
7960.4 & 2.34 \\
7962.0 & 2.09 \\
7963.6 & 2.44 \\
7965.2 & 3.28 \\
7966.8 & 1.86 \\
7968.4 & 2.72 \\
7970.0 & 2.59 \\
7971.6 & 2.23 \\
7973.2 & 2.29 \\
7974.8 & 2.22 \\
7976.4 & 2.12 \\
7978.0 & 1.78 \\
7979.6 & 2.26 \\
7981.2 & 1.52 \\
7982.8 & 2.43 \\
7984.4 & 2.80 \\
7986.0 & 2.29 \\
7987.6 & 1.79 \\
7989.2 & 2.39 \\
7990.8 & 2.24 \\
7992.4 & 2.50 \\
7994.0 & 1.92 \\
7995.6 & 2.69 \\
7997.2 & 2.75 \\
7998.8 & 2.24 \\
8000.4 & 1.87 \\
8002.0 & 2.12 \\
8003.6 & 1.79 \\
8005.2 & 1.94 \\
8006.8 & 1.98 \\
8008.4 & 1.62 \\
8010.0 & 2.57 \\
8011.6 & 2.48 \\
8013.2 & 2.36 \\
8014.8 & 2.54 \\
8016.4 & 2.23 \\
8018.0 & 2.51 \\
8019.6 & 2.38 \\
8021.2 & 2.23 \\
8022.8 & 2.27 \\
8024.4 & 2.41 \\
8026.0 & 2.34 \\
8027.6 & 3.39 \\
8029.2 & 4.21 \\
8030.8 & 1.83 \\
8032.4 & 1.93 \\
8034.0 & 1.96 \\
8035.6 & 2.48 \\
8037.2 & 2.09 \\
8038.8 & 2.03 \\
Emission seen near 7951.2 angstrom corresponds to [S II]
